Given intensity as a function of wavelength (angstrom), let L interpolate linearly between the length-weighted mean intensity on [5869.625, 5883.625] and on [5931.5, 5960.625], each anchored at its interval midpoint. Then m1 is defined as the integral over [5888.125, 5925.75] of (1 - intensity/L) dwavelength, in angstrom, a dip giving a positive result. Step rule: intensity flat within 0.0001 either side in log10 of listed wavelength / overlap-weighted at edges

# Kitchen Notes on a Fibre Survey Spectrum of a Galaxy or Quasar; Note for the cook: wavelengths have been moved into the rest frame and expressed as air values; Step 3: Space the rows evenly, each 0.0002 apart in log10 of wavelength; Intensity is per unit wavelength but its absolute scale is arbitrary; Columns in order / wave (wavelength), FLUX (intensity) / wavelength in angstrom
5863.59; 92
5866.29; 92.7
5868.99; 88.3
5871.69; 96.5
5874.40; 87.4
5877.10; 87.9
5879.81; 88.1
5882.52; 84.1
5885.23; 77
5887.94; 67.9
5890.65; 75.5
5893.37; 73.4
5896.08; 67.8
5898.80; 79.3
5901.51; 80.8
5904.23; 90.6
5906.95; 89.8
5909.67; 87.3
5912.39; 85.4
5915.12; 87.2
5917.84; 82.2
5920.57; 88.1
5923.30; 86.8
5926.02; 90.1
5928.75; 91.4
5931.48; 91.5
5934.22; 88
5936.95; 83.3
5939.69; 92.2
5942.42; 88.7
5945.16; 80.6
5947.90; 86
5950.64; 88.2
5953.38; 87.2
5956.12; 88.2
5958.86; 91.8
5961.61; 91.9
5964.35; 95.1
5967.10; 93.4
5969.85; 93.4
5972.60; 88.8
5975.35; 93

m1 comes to 2.5 angstrom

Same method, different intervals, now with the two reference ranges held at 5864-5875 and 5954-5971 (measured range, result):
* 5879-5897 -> 3.06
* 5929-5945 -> 0.63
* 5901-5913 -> 0.59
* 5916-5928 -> 0.63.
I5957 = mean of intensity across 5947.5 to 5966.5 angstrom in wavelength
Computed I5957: 90.1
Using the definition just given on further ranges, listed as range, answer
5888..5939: 84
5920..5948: 88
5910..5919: 85.3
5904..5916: 87.8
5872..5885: 86.8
